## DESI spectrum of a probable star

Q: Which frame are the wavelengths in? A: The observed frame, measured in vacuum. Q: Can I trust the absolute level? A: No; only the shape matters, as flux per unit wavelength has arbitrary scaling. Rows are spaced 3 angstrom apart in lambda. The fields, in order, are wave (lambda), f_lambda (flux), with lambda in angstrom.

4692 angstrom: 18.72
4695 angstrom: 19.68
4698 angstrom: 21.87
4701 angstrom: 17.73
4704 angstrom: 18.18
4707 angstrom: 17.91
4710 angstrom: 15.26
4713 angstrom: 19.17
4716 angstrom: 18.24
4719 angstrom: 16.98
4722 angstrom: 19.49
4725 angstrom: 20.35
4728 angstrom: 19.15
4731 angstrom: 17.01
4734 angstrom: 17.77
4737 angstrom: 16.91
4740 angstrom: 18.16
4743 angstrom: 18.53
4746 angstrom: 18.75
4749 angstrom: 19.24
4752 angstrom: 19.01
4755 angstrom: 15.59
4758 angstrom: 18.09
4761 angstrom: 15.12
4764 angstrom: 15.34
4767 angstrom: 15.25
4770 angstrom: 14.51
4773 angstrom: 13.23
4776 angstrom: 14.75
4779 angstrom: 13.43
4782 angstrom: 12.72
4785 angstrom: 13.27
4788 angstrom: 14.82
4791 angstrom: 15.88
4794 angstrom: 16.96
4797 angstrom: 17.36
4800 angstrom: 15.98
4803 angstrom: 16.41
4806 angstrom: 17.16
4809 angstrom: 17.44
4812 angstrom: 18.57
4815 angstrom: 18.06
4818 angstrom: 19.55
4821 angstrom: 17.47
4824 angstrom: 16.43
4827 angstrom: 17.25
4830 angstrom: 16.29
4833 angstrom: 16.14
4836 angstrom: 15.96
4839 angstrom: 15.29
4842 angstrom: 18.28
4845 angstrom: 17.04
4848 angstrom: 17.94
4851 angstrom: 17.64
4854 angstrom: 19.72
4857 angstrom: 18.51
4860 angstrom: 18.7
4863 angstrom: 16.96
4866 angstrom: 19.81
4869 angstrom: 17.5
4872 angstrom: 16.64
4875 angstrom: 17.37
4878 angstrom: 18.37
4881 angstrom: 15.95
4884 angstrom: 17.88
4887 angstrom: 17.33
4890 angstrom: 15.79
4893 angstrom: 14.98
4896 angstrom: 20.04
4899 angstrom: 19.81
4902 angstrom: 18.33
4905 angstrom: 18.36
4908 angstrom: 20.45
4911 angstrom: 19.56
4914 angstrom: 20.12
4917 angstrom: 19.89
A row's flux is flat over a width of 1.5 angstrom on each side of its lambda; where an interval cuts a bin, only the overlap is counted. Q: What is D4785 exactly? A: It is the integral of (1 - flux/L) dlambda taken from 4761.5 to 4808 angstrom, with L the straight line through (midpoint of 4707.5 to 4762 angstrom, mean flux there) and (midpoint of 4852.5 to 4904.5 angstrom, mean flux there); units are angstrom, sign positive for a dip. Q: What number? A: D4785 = 7.2 angstrom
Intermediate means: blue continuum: 18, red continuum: 17.9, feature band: 15.2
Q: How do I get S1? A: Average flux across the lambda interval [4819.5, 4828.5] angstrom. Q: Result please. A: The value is 17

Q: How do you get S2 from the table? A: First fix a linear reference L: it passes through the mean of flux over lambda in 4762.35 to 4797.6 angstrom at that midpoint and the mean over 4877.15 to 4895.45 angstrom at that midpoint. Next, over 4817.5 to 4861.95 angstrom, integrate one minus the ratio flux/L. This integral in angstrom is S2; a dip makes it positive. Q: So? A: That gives -4.23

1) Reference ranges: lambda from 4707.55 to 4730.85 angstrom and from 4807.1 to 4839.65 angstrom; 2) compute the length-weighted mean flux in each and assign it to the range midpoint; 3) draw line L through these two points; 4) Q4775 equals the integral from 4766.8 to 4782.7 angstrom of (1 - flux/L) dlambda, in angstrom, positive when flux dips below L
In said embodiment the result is 3.37 angstrom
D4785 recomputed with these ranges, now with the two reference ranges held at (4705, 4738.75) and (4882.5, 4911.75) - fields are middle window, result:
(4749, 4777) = 3.4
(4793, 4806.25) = 1.0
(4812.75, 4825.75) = 0.2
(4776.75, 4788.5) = 3.0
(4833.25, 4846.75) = 1.1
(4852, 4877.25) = 0.0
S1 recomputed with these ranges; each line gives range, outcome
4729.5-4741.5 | 17.5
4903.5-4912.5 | 19.5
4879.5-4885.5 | 16.9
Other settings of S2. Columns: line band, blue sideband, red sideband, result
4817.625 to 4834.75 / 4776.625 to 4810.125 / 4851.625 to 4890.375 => -0.55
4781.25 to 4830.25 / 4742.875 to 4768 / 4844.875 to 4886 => 2.45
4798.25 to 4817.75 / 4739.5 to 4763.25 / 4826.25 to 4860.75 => 0.10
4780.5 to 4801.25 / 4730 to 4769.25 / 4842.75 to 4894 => 2.49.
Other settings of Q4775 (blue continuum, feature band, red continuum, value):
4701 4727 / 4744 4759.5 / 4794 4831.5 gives -0.3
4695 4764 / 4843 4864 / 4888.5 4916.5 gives 0.4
